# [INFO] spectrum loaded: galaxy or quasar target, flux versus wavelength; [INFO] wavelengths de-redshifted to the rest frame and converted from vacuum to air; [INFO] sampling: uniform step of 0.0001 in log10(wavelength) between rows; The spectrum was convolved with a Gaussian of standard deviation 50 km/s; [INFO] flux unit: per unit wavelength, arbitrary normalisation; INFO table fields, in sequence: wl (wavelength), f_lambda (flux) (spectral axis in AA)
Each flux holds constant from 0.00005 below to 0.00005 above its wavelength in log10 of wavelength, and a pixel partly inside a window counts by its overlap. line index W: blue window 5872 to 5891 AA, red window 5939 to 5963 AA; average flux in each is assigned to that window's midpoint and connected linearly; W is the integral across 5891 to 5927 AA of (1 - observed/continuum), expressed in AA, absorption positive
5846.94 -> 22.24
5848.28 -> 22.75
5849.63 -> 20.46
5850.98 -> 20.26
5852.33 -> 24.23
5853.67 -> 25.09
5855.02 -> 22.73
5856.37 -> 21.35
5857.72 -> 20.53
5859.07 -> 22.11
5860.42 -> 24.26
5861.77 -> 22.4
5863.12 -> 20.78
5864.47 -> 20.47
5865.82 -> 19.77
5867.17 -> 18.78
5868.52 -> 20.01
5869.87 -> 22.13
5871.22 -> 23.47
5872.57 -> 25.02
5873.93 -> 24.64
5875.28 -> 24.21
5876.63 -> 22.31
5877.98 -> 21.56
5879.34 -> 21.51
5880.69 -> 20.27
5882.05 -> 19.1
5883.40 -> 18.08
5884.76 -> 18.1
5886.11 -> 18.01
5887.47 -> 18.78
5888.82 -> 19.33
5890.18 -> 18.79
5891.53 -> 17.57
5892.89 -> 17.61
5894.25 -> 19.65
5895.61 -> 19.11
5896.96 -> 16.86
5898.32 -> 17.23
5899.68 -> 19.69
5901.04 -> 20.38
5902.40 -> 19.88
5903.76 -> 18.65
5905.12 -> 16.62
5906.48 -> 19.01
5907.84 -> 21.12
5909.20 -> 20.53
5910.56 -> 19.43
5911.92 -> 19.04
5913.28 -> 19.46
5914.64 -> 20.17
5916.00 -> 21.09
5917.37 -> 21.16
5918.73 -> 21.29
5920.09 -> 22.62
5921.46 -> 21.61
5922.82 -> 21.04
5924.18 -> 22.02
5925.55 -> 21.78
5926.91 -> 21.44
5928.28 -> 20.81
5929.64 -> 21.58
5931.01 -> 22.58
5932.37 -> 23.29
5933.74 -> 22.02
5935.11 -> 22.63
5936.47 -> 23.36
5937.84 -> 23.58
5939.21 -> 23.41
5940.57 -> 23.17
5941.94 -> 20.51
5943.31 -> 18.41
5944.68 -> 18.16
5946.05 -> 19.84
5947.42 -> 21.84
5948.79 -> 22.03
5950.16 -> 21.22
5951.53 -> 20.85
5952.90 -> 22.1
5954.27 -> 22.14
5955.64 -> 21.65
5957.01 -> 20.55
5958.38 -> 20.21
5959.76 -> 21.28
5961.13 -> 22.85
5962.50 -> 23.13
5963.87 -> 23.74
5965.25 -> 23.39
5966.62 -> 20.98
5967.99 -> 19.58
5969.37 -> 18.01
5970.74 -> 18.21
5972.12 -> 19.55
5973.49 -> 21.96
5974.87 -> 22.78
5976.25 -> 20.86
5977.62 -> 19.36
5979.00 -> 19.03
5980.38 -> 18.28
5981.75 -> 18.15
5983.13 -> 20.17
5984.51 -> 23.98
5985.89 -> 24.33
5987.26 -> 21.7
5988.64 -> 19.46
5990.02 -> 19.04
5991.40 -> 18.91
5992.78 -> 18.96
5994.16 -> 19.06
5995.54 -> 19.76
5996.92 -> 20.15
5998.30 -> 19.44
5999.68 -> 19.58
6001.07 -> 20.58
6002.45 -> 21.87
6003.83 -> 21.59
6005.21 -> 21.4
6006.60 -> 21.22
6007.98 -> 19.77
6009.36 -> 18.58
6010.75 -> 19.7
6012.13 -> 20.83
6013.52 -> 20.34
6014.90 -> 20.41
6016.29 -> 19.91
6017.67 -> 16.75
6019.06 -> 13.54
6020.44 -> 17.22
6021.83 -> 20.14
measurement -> 1.8 AA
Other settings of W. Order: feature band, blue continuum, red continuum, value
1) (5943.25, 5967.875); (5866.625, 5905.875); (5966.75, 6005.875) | -1.5 AA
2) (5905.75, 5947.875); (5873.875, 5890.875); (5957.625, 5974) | -1.1 AA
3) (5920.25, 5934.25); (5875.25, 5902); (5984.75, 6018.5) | -1.6 AA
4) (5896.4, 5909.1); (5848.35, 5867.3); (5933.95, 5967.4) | 1.6 AA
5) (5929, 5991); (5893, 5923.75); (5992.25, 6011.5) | -3.8 AA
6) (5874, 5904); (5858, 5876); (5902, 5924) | 2.4 AA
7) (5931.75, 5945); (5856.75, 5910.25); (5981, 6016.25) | -1.1 AA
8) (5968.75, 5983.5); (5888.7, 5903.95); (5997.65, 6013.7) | 0.2 AA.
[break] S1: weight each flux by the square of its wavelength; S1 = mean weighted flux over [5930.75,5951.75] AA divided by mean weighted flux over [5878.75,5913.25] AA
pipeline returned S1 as 1.2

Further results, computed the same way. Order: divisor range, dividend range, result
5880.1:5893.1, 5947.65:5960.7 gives 1.18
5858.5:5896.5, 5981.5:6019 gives 1.02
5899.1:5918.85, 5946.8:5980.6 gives 1.08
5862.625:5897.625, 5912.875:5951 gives 1.08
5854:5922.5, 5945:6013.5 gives 1.05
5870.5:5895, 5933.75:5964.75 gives 1.09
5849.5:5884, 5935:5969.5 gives 1.02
